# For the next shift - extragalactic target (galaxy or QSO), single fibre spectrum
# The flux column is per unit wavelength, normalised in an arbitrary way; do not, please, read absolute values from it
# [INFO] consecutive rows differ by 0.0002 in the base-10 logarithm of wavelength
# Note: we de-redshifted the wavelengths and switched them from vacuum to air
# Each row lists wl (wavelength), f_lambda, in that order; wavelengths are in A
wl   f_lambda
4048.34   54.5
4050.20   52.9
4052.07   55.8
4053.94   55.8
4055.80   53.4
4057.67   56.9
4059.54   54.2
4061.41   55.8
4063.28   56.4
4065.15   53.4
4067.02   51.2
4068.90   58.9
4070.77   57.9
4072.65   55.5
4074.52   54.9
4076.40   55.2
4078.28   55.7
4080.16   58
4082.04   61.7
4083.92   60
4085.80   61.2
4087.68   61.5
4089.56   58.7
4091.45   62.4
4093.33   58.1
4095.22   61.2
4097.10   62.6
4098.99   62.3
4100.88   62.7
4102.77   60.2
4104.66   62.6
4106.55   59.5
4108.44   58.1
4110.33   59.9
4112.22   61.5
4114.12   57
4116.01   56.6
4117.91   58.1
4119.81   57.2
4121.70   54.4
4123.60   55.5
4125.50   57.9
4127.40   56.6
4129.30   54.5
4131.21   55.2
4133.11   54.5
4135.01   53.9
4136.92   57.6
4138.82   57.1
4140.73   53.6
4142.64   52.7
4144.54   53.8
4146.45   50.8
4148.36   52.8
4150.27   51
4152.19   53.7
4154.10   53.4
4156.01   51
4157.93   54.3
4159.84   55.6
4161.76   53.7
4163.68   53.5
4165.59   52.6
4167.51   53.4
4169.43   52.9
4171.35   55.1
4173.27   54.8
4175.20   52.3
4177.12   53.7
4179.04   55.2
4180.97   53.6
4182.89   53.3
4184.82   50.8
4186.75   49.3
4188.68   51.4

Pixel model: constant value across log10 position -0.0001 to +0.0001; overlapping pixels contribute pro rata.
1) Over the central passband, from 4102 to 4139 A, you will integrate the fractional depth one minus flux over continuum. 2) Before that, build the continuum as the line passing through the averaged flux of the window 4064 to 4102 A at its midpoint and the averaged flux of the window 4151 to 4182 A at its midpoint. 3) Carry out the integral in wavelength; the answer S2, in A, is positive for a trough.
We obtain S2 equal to -0.63 A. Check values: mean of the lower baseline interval 58.7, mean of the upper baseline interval 53.7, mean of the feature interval 57.4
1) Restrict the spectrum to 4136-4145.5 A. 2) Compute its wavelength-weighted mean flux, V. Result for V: 55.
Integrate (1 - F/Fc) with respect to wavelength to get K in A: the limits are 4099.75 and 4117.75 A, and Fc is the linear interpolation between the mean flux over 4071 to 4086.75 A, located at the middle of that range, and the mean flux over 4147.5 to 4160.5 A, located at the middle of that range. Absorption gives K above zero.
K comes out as -1.2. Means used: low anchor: 57.8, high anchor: 53.1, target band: 59.7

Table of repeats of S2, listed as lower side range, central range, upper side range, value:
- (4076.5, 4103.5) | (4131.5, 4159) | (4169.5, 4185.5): 1.2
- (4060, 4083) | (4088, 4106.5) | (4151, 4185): -1.9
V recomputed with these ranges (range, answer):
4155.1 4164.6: 53.6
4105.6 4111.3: 59.3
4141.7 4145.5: 53.4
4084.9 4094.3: 60.4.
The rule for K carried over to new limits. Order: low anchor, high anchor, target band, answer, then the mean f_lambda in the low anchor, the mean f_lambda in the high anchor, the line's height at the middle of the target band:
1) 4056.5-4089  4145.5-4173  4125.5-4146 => -0.3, 57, 53.2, 54.2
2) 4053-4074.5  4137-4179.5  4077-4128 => -4.3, 55.4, 53.6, 54.6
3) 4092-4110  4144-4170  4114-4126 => 0.3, 60.8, 53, 58.2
